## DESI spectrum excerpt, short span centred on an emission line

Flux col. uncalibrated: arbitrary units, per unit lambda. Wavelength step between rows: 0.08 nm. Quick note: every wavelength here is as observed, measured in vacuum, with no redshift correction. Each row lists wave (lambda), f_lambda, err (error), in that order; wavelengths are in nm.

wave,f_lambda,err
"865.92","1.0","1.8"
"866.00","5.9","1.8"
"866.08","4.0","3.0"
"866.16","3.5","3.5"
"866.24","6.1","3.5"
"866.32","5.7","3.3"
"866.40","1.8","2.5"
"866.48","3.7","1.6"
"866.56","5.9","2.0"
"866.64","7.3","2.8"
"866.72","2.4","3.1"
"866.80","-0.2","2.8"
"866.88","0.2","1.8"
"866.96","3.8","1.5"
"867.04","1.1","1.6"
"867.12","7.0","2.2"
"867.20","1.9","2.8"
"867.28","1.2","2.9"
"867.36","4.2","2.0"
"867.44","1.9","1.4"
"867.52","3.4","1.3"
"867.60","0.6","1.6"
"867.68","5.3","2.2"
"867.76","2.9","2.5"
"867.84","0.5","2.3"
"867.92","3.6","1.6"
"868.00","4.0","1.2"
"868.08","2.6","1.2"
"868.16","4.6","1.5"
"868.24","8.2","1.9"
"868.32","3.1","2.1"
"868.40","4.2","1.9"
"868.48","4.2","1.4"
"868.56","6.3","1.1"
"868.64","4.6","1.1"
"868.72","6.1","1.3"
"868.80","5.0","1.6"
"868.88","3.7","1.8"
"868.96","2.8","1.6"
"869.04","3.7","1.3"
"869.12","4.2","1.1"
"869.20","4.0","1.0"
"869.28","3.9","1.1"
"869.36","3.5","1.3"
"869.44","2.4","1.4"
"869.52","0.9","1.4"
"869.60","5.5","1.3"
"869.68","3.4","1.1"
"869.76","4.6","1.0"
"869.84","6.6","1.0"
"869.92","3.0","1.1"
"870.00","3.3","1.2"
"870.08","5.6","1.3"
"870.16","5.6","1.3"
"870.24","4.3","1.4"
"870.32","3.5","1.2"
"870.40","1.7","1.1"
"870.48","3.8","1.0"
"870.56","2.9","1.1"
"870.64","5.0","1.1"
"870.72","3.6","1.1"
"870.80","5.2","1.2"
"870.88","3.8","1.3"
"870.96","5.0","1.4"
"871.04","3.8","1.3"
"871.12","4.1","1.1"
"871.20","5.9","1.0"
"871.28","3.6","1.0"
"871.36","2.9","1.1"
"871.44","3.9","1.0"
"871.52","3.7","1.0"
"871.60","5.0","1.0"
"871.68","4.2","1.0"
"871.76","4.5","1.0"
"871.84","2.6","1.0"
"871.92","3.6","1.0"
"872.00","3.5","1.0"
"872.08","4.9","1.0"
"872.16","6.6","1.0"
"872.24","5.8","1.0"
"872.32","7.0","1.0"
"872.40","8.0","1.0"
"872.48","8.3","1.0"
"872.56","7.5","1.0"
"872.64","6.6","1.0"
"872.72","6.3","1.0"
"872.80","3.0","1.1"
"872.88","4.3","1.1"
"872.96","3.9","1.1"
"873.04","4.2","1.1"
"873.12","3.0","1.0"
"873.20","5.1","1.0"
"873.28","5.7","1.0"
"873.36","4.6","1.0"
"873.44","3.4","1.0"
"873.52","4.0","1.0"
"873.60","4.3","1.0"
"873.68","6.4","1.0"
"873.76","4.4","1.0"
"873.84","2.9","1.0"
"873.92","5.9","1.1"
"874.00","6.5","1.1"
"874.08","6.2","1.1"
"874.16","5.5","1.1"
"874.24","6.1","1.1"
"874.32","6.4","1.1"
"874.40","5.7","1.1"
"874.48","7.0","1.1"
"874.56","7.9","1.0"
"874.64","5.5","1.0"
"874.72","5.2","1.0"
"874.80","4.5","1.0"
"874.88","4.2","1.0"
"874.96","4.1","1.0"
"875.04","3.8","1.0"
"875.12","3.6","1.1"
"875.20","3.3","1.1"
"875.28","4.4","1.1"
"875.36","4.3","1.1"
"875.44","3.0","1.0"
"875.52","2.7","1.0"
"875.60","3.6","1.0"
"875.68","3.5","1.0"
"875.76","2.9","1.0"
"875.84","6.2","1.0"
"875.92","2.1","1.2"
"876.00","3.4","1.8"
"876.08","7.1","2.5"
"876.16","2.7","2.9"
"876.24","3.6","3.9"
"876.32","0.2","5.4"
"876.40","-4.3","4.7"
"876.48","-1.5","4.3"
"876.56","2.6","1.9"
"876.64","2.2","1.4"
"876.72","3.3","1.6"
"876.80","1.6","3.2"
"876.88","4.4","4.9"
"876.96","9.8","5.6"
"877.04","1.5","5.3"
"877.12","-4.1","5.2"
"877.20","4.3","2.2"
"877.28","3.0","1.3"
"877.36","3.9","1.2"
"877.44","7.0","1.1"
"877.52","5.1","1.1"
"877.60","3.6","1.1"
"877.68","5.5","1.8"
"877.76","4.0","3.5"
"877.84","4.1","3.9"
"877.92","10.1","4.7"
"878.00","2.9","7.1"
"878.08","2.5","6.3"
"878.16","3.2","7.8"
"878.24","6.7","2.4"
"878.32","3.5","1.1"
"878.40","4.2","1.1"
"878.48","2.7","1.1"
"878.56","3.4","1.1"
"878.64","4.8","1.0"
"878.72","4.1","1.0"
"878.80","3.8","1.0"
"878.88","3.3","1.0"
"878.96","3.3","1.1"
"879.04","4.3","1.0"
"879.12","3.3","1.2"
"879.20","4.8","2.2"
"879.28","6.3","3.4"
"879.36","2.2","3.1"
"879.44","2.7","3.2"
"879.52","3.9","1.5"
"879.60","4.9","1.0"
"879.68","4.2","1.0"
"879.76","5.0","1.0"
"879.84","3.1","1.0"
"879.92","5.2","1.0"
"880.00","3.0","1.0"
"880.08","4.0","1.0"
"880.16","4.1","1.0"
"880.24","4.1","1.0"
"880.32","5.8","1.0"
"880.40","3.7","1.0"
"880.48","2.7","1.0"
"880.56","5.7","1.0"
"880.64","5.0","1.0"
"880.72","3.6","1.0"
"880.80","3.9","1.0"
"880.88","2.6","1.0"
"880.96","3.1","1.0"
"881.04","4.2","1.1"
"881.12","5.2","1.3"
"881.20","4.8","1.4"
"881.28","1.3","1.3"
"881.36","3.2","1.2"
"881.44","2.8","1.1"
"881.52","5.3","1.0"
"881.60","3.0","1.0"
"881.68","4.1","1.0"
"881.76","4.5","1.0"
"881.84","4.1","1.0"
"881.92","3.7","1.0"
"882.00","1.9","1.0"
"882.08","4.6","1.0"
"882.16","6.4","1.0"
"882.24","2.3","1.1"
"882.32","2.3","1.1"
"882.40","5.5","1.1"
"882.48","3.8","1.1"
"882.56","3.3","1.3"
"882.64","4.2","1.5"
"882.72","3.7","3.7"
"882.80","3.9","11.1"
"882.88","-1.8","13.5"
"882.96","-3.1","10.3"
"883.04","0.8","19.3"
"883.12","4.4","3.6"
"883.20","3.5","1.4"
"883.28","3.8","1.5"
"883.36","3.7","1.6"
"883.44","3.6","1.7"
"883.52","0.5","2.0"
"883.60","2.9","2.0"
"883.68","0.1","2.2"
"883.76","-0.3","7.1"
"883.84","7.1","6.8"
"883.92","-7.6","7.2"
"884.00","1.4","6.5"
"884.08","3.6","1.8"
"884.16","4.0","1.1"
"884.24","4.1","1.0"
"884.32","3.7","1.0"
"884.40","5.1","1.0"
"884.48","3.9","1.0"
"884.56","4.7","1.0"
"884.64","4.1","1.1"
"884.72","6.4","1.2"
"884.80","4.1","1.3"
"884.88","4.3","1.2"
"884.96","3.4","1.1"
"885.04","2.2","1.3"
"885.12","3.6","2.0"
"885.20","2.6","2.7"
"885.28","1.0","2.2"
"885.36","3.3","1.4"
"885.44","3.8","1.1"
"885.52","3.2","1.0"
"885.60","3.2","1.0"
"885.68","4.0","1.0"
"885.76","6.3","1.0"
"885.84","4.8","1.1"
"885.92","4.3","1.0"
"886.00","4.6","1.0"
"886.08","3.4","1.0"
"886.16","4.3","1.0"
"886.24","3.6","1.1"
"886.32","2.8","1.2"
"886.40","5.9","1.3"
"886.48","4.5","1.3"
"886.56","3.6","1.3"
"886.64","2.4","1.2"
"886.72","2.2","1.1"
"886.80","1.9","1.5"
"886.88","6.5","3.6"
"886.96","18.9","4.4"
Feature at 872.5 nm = [S II] 6716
